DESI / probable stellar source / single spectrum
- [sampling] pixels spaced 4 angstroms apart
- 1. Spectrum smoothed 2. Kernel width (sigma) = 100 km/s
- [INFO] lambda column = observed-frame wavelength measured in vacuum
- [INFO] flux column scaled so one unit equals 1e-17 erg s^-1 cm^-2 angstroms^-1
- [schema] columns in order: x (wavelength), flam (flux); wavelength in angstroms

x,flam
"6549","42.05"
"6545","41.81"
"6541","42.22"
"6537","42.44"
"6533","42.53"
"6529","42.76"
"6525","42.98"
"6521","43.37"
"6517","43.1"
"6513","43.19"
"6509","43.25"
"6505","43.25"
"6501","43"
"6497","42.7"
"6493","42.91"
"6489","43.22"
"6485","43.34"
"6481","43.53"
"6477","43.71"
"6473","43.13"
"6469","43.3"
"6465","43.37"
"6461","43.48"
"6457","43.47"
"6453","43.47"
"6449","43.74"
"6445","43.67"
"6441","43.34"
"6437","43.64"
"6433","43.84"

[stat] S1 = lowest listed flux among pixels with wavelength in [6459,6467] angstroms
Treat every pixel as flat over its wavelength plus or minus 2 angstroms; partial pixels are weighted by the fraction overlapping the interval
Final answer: 43.37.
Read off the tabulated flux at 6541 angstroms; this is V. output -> 42.22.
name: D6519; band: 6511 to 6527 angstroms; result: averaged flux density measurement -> 43.2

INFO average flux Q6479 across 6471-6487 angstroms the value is 43.4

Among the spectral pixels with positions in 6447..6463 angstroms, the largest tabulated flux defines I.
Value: 43.74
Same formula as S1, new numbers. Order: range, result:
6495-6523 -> 42.7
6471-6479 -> 43.13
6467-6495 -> 42.91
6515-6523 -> 43.1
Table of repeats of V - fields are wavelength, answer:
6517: 43.1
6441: 43.34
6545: 41.81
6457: 43.47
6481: 43.53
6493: 42.91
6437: 43.64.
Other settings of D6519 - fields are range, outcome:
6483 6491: 43.3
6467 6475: 43.2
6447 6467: 43.5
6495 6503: 42.9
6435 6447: 43.6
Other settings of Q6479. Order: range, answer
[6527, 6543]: 42.5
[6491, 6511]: 43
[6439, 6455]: 43.6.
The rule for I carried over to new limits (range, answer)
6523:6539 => 42.98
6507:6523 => 43.37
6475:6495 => 43.71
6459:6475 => 43.48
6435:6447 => 43.67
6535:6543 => 42.44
